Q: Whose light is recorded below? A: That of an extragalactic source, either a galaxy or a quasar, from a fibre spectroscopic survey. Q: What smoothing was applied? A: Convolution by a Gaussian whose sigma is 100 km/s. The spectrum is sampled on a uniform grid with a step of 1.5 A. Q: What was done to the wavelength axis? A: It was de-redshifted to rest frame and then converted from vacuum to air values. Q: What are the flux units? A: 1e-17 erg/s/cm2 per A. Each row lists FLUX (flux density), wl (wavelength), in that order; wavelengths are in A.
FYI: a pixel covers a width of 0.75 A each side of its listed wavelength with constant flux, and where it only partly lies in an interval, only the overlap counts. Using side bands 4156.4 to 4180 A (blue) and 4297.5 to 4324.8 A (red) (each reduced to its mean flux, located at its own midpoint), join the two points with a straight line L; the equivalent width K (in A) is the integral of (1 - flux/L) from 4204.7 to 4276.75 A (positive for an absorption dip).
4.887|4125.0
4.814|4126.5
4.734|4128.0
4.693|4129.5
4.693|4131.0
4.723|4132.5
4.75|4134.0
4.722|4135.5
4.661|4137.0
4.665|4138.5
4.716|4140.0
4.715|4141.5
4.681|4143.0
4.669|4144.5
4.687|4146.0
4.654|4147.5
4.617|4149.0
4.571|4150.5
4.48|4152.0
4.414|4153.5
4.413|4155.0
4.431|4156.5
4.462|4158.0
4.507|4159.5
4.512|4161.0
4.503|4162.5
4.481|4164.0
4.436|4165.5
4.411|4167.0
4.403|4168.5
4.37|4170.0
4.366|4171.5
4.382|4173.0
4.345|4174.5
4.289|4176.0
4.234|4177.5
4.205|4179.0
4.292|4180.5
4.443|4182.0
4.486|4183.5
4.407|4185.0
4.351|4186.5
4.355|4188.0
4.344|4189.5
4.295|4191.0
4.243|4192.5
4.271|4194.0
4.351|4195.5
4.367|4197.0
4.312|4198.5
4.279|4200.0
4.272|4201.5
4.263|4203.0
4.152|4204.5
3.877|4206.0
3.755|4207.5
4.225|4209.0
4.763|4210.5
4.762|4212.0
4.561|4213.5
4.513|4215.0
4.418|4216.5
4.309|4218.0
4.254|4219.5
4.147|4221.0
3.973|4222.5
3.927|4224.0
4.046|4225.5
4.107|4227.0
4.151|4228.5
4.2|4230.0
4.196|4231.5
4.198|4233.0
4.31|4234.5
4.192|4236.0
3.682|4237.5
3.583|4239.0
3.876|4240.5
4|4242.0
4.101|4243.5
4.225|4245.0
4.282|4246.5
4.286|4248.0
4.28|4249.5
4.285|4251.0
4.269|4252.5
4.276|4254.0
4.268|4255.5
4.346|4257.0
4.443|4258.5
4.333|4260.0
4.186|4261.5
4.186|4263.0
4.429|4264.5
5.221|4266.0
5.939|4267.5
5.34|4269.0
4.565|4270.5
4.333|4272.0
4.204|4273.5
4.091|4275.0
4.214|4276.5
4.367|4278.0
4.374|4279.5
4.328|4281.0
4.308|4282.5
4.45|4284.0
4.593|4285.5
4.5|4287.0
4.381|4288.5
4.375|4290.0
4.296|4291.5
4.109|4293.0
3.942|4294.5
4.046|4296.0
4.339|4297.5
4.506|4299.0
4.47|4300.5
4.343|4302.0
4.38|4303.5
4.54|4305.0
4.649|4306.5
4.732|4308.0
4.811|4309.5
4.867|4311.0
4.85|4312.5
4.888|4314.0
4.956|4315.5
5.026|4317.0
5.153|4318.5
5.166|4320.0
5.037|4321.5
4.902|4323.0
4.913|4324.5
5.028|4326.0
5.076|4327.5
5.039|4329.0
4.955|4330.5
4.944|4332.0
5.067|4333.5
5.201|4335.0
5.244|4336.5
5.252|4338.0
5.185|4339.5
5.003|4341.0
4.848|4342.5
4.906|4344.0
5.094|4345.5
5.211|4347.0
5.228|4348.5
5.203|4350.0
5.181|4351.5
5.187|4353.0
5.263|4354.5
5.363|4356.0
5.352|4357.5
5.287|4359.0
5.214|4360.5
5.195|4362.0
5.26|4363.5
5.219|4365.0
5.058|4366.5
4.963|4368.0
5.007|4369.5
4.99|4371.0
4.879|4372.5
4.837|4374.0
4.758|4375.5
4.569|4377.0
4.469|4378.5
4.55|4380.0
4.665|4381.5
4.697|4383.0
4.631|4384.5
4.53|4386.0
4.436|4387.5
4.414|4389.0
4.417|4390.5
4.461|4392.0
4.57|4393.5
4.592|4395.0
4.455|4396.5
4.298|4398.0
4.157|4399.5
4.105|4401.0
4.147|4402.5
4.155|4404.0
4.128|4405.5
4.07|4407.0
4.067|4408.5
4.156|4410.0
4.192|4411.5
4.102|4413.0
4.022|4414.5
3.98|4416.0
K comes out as 4.61 A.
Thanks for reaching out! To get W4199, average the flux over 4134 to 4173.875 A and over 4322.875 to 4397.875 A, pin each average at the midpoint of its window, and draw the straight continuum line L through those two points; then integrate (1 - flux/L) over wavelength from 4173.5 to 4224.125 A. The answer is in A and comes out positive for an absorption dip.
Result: 3.5 A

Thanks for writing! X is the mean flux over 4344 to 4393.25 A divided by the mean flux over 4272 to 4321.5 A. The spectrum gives 1.1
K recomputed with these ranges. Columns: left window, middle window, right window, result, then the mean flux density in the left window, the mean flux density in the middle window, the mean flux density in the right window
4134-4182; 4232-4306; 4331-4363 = 8.3 A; 4.5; 4.34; 5.16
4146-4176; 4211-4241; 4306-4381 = 3.1 A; 4.46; 4.18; 5.02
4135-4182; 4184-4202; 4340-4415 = 0.8 A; 4.49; 4.32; 4.72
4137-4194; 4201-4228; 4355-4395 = 1.8 A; 4.46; 4.24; 4.84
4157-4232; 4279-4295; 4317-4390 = 1.3 A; 4.31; 4.34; 4.99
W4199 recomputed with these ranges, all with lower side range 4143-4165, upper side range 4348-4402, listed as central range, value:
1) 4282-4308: 1.8 A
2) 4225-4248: 2.7 A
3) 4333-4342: -0.7 A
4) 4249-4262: 1.0 A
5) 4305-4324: -0.7 A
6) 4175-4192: 0.9 A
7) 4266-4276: -0.2 A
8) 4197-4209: 1.2 A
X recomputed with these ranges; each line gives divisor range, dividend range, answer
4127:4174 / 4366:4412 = 0.98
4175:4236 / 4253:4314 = 1.05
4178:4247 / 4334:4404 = 1.15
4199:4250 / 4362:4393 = 1.14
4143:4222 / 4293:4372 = 1.13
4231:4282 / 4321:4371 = 1.18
